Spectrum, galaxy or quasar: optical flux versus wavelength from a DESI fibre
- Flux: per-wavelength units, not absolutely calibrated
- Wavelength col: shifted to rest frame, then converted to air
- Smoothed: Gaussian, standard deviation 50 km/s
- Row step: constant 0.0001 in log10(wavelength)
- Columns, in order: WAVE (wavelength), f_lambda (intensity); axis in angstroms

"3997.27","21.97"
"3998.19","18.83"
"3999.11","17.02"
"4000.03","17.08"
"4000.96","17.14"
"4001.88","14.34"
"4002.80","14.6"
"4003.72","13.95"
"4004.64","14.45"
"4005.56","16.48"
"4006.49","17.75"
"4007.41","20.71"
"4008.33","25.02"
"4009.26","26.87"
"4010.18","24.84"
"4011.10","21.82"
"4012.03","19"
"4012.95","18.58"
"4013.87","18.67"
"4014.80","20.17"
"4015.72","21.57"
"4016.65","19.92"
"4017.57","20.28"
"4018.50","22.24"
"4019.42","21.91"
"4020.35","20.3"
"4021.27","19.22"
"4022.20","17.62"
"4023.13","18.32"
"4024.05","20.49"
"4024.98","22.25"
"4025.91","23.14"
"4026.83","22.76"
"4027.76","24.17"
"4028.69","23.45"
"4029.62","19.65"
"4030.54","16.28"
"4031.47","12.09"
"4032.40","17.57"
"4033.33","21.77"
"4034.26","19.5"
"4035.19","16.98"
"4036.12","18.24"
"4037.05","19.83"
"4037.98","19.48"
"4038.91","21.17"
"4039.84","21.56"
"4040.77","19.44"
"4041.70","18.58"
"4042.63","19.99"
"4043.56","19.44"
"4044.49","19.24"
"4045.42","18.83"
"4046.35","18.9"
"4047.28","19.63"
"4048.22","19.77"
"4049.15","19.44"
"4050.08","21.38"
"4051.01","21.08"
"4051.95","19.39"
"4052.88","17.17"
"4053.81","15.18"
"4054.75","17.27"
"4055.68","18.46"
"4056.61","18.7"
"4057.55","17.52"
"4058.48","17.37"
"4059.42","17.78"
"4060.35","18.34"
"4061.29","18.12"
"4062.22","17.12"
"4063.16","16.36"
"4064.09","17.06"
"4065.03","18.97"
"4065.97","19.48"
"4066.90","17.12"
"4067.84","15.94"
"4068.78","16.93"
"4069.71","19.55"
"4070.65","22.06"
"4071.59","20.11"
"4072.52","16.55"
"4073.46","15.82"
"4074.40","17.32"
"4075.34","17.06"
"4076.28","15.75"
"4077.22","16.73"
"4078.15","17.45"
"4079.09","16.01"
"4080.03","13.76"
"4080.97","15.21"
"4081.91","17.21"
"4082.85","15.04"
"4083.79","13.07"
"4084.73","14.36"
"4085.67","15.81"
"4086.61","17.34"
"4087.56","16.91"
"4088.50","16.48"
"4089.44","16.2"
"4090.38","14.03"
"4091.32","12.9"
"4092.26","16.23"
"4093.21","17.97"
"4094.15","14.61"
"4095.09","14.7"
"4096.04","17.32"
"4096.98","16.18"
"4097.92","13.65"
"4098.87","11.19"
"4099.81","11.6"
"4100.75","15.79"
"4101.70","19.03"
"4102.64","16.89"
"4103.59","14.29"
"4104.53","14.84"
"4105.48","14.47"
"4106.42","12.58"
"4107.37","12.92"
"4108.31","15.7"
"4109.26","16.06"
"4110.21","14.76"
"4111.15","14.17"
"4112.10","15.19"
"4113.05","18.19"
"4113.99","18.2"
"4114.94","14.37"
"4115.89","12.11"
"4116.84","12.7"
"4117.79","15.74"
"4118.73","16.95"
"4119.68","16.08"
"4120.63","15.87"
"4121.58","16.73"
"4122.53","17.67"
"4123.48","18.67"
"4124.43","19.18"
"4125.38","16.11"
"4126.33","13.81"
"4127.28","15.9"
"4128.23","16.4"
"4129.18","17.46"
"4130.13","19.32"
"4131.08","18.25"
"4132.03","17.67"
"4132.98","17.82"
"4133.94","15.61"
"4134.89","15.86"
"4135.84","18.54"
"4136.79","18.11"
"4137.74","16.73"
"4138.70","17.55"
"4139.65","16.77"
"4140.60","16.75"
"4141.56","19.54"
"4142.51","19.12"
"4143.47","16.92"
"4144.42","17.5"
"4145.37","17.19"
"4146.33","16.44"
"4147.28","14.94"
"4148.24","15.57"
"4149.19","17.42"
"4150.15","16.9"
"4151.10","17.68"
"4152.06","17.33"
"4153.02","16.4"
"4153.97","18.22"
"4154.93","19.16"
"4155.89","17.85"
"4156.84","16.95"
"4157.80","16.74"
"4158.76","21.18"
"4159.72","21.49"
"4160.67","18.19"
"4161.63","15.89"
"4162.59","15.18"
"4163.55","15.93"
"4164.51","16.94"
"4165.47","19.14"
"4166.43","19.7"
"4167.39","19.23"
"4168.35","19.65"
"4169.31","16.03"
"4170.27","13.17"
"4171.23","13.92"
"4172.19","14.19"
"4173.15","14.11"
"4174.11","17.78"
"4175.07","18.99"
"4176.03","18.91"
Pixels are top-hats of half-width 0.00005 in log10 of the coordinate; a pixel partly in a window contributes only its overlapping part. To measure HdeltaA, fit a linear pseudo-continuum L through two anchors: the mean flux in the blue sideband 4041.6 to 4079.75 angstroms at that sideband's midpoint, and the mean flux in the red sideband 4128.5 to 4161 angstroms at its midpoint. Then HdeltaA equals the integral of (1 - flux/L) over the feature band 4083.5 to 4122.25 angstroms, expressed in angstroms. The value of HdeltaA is 5.71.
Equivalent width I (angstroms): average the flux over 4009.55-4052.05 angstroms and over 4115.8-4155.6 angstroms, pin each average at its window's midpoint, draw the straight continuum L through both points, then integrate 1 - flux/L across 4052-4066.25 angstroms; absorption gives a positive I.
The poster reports 1.12 angstroms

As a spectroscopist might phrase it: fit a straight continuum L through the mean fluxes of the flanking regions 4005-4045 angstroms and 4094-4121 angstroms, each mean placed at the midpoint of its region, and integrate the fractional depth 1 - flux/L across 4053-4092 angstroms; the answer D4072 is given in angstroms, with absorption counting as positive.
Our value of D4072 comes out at 0.89 angstroms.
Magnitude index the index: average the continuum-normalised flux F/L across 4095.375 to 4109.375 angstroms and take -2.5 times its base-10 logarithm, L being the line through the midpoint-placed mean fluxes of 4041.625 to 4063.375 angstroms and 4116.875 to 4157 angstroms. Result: 0.20 mag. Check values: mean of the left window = 18.6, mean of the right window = 17.1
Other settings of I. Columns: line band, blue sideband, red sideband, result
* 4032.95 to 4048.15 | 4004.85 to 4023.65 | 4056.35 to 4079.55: -0.4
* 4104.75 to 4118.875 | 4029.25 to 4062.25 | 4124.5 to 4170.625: 2.3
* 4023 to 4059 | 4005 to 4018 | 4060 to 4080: -0.4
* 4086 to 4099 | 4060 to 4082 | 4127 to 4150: 1.3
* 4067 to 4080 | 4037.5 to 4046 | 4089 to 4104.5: -0.2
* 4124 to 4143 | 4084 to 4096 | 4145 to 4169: -0.4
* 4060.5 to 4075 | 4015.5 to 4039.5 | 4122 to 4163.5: 0.9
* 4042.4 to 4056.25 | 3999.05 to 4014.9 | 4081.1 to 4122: -1.4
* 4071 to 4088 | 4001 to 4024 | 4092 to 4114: 0.1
